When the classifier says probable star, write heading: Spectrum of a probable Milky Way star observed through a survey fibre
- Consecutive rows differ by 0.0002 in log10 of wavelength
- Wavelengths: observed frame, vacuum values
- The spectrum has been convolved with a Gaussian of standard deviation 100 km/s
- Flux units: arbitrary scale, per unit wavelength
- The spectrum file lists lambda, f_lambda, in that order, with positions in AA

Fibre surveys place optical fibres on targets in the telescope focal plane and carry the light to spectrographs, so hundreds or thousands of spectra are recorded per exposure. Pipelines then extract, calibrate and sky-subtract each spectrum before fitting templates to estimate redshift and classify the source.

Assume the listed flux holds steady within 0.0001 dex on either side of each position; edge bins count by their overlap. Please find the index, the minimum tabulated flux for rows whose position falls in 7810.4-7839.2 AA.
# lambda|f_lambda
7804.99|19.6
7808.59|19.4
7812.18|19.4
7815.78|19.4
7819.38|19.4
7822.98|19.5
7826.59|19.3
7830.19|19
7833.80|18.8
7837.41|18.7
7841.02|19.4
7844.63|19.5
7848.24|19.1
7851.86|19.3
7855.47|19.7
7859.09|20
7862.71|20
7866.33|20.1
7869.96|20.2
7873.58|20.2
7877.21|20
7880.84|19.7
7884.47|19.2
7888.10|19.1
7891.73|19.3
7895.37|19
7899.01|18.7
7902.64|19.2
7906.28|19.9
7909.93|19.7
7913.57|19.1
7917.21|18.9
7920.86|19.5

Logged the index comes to 18.7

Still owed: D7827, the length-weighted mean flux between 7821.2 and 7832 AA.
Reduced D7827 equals 19.3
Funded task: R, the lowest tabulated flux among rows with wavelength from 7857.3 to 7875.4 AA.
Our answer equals 20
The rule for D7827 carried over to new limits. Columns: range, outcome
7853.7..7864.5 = 19.9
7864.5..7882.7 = 20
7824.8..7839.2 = 19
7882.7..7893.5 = 19.2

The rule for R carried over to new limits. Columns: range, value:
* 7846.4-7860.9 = 19.1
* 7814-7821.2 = 19.4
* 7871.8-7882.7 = 19.7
